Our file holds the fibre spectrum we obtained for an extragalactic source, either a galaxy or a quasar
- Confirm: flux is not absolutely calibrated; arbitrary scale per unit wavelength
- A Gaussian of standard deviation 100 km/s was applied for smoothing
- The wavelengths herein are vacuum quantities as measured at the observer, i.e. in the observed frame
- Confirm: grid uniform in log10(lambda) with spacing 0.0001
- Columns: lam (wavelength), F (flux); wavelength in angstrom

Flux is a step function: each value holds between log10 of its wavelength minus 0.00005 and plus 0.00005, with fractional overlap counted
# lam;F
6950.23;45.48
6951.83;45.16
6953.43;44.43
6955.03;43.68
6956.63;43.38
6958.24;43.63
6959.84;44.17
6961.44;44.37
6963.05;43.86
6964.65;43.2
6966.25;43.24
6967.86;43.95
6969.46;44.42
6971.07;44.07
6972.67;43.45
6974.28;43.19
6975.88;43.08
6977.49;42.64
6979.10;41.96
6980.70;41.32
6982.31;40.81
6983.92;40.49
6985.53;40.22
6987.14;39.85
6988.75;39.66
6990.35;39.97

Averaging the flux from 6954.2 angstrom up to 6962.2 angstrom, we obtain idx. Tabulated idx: 43.8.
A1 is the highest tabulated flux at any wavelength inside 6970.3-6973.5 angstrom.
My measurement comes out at 44.07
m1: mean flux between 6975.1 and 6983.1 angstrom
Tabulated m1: 41.9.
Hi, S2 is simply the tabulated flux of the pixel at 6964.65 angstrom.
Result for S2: 43.2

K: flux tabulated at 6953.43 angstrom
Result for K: 44.43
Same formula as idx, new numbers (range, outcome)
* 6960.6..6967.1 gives 43.7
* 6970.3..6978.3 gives 43.3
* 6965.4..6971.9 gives 43.9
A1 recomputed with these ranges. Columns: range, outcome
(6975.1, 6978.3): 43.08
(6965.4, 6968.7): 43.95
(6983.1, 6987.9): 40.49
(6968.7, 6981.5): 44.42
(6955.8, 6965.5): 44.37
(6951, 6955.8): 45.16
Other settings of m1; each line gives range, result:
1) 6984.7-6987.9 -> 40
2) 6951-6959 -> 44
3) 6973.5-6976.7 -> 43.2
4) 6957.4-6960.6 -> 43.8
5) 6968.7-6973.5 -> 43.9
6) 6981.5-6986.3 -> 40.5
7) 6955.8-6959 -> 43.4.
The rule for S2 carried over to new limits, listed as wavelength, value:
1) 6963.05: 43.86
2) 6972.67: 43.45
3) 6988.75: 39.66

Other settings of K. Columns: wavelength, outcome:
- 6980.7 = 41.32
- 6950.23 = 45.48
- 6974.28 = 43.19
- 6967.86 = 43.95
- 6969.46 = 44.42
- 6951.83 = 45.16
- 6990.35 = 39.97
